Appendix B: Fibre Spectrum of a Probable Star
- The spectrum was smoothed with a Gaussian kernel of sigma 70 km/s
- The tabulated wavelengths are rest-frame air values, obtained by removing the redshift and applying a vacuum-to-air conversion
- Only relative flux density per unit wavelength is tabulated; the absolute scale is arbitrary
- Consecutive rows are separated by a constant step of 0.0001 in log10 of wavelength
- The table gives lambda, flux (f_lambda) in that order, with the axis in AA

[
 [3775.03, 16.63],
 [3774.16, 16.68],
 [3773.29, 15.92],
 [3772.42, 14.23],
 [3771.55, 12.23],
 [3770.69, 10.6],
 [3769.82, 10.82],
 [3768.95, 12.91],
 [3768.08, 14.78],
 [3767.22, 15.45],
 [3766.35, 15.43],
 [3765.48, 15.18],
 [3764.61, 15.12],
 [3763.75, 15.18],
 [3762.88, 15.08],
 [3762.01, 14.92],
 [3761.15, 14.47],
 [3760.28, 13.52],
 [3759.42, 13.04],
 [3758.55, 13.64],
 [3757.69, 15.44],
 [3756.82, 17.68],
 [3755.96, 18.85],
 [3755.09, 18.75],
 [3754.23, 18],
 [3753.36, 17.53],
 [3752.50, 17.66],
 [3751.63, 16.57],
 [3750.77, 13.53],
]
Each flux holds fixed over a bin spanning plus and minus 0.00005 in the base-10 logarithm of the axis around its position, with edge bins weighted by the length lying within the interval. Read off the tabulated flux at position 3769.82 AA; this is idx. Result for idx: 10.82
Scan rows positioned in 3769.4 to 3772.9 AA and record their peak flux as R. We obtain 14.23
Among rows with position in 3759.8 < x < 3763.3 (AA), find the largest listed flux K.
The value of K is 15.08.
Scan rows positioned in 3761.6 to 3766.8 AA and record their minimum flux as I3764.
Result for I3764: 14.92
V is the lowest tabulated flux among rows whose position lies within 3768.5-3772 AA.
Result 10.6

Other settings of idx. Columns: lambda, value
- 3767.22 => 15.45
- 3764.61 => 15.12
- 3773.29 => 15.92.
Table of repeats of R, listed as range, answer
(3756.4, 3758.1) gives 17.68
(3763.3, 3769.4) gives 15.45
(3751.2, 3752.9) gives 17.66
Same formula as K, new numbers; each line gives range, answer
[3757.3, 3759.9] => 15.44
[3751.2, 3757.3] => 18.85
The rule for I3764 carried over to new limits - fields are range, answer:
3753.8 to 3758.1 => 15.44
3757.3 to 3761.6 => 13.04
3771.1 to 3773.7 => 12.23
